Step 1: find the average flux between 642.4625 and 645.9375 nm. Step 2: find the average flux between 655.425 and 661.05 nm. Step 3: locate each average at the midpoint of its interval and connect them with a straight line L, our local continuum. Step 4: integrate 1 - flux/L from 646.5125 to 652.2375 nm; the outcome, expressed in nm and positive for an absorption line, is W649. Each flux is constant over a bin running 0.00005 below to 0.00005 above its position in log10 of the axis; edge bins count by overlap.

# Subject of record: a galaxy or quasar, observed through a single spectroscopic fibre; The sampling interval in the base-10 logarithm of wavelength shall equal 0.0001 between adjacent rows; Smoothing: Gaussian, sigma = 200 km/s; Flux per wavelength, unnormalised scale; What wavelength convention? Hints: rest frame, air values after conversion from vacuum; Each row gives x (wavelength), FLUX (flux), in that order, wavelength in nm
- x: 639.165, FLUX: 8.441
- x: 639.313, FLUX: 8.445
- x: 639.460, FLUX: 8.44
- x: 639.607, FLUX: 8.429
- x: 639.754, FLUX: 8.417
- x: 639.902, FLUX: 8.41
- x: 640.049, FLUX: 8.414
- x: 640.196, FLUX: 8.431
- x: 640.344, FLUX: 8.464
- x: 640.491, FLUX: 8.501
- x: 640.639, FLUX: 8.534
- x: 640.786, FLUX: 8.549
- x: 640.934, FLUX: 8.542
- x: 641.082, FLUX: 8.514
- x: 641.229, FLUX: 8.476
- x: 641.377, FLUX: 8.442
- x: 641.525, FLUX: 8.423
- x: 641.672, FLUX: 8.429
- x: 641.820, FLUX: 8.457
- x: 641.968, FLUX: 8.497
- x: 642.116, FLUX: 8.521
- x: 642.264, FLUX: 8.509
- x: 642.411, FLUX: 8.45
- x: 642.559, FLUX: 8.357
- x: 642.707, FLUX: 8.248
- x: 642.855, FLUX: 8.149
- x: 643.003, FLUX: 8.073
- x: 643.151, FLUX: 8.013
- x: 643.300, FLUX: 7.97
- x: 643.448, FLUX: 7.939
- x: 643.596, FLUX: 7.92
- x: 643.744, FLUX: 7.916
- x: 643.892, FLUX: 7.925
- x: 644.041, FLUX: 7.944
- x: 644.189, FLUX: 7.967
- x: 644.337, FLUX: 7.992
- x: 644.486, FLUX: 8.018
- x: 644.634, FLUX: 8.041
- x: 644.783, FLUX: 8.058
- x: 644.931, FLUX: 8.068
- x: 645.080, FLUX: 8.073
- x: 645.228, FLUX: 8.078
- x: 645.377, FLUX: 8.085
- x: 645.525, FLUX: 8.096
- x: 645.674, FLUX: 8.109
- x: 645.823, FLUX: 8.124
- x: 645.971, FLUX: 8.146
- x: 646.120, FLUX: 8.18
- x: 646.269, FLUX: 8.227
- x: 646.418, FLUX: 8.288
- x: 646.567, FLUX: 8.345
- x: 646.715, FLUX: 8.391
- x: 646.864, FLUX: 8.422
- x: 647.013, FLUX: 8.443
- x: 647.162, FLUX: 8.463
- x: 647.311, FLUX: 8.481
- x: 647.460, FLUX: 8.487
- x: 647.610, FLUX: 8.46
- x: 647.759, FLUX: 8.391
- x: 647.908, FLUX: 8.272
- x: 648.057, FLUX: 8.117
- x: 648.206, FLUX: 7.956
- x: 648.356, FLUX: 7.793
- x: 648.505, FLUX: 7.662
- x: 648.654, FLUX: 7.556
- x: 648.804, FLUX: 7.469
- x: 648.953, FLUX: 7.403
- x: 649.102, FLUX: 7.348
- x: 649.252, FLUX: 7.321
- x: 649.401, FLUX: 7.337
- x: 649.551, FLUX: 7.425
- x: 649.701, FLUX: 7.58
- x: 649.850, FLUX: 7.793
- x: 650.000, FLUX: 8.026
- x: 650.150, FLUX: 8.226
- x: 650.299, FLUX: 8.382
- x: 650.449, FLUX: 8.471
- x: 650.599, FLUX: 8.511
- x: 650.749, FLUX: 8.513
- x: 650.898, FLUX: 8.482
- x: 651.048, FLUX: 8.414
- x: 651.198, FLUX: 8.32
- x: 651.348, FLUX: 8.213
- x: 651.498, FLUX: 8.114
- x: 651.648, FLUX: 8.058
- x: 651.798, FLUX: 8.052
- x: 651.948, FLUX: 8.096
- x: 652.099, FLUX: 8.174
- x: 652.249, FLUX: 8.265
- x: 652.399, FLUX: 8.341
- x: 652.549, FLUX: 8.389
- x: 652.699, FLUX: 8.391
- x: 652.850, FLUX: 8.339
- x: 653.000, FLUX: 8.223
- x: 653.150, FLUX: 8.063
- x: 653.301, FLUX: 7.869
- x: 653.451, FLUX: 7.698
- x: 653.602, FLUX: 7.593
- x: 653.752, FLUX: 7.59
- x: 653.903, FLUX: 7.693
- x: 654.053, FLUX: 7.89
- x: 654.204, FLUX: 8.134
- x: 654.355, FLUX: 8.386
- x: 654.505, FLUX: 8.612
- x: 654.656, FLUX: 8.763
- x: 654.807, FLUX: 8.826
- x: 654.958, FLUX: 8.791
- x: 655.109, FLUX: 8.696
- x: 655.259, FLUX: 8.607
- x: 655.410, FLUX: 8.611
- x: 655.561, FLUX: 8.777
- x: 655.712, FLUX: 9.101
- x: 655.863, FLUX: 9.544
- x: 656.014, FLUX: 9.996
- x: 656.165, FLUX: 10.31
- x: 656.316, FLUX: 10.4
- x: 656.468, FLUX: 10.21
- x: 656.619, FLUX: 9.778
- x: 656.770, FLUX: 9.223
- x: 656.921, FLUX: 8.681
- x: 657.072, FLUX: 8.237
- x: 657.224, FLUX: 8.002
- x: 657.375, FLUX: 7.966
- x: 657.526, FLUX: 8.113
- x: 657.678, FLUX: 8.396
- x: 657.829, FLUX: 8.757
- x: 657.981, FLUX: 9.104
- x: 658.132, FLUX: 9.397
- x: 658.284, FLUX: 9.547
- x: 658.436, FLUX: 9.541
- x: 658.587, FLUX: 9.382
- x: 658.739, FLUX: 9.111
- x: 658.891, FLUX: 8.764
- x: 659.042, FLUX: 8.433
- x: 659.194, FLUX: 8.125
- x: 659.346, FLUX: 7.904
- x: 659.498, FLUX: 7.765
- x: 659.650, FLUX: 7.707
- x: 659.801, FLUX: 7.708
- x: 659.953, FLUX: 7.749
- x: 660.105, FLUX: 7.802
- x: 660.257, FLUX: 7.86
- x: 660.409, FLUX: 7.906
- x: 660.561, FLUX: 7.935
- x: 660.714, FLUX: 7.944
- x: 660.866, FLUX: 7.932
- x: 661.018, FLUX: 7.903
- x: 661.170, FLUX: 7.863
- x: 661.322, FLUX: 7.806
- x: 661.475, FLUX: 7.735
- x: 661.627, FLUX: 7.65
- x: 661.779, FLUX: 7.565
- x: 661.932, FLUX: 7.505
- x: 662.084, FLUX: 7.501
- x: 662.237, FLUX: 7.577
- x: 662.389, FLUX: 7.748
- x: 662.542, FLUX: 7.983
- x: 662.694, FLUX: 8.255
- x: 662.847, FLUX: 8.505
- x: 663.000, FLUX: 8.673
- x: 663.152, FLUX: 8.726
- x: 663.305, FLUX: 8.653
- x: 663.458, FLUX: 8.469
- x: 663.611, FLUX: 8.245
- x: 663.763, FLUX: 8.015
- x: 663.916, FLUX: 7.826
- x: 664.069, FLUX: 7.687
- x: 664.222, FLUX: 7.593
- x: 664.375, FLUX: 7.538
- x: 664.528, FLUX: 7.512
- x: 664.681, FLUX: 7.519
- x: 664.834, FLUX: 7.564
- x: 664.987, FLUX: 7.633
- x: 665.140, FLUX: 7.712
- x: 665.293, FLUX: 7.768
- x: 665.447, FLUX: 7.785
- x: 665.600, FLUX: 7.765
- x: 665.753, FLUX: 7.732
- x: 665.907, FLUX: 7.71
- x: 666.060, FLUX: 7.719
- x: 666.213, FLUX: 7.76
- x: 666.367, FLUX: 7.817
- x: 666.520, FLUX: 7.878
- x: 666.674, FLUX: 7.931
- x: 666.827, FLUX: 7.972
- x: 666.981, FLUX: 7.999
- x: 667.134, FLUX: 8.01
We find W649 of 0.14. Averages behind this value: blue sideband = 8.05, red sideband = 8.68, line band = 8.08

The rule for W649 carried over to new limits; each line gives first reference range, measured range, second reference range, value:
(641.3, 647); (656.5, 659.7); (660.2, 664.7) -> -0.28 nm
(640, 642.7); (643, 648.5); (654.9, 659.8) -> 0.29 nm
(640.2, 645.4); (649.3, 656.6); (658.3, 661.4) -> -0.20 nm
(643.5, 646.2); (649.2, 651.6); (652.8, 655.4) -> 0.02 nm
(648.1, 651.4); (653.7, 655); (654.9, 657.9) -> 0.06 nm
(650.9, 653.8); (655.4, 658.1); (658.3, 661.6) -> -0.31 nm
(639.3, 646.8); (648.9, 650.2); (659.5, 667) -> 0.08 nm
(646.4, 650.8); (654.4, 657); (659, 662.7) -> -0.43 nm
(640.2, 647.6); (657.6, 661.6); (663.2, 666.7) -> -0.19 nm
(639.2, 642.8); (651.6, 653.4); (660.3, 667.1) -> -0.01 nm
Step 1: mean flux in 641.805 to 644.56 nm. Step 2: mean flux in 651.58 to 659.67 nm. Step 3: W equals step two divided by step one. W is 1.06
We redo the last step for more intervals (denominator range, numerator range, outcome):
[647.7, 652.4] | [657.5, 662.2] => 1.03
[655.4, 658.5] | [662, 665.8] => 0.87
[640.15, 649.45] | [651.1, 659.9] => 1.05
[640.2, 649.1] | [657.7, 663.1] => 1.00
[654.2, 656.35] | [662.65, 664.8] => 0.89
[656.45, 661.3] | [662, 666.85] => 0.94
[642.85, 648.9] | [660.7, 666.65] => 0.97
